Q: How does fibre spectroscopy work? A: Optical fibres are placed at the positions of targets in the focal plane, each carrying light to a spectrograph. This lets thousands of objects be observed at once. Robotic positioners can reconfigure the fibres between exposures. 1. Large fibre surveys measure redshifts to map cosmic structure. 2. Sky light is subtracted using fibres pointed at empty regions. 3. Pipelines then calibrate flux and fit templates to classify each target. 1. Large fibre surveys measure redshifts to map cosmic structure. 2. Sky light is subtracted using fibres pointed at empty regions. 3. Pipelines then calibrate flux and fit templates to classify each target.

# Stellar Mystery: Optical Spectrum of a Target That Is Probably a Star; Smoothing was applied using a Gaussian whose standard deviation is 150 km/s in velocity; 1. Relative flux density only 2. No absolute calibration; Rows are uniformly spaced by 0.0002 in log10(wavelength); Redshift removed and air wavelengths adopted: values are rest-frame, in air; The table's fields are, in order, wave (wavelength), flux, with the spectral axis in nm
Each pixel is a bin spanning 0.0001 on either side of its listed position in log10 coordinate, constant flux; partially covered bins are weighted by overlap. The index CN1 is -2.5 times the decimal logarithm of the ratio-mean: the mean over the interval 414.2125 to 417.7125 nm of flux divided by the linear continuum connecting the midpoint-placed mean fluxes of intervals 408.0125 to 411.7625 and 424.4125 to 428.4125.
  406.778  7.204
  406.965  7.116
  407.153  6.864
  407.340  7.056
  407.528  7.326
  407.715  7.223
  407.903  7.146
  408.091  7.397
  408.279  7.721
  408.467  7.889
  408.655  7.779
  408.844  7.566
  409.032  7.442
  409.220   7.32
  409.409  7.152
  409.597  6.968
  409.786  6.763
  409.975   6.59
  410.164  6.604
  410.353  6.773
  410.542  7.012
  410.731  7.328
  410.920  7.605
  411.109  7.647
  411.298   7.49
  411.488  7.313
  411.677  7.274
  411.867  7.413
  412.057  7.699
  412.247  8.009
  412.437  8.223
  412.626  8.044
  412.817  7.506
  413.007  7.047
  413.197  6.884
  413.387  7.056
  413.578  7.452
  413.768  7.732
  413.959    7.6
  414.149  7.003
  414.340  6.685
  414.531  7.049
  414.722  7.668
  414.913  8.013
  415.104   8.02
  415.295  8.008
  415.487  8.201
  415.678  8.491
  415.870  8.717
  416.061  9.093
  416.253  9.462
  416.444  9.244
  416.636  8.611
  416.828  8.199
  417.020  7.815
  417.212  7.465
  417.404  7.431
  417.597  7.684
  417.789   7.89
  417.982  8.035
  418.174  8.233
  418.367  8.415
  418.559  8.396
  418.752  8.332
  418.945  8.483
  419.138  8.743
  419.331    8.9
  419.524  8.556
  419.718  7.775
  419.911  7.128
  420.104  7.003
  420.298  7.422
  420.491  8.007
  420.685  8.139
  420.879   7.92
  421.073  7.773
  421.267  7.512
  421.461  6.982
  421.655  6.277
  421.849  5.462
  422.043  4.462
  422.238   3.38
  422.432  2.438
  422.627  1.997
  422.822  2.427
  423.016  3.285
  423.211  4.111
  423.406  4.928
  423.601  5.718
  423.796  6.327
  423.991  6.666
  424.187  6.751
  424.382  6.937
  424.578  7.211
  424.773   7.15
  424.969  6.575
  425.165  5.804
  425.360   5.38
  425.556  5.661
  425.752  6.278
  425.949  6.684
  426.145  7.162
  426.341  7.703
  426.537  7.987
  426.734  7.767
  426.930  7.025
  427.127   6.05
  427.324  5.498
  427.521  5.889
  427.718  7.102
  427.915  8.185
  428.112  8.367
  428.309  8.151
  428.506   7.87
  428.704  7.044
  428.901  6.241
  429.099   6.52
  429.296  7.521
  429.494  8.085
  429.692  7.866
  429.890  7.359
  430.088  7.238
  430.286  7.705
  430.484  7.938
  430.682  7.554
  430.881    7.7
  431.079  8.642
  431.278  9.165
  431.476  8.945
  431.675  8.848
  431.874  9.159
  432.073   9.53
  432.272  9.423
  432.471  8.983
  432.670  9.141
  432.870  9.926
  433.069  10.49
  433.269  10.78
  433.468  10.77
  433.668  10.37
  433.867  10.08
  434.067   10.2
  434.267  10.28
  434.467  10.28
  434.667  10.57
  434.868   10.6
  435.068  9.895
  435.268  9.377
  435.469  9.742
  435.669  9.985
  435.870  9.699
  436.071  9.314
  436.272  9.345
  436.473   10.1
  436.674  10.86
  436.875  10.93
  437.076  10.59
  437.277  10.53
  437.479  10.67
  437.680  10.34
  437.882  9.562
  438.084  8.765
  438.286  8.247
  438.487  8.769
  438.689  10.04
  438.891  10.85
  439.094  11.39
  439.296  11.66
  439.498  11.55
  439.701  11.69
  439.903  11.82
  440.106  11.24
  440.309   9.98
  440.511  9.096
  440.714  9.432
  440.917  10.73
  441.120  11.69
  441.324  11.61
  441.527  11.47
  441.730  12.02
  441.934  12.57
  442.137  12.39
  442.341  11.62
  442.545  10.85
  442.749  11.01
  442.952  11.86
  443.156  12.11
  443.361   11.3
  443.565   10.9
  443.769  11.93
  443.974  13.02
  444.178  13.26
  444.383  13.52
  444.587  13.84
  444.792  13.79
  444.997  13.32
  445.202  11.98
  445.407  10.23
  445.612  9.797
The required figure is -0.137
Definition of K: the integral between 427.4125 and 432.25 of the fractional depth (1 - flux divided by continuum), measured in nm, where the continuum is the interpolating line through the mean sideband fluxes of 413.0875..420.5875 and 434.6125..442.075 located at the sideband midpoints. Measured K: 0.82 nm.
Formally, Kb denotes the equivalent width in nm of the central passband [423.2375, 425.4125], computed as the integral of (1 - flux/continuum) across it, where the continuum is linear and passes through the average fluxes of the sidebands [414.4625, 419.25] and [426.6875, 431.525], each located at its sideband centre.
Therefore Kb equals 0.42 nm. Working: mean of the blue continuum 8.24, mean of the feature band 6.26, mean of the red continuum 7.48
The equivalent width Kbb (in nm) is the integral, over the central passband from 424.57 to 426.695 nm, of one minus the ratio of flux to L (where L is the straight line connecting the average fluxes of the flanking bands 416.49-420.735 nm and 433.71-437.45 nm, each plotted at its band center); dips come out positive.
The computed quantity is 0.53 nm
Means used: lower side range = 8.04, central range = 6.7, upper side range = 10.1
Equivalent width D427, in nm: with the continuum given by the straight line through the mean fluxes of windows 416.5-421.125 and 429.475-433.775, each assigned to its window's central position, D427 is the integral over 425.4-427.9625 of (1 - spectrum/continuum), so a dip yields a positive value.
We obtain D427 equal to 0.53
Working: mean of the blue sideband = 8.03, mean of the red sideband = 8.91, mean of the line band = 6.78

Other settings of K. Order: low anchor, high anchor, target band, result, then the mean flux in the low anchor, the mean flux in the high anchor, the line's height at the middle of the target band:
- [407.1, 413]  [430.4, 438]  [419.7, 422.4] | 0.57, 7.36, 9.75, 8.45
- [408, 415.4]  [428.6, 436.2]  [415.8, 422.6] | 0.39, 7.4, 9.03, 7.99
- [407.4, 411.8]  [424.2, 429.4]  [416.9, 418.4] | -0.16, 7.27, 6.91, 7.11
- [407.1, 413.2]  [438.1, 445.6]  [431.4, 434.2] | 0.13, 7.35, 11.4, 10.3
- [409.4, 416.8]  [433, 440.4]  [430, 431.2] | 0.22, 7.64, 10.3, 9.62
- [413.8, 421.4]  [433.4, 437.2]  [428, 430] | 0.40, 8.02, 10.2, 9.4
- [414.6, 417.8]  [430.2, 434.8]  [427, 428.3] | 0.31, 8.24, 9.43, 9.07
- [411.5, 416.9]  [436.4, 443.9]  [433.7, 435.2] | -0.01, 7.86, 10.9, 10.2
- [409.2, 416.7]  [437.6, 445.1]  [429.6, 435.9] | 0.56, 7.62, 11.3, 10.2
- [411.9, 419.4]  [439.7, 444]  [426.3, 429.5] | 0.79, 7.98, 11.3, 9.55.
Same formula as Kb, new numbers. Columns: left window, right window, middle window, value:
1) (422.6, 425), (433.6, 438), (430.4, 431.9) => -0.023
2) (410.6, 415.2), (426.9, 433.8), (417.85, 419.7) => -0.162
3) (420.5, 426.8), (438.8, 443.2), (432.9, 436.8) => -0.313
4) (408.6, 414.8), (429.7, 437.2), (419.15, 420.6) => 0.044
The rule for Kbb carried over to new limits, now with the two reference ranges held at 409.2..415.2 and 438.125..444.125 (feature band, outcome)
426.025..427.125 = 0.220 nm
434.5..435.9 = 0.046 nm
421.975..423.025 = 0.695 nm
